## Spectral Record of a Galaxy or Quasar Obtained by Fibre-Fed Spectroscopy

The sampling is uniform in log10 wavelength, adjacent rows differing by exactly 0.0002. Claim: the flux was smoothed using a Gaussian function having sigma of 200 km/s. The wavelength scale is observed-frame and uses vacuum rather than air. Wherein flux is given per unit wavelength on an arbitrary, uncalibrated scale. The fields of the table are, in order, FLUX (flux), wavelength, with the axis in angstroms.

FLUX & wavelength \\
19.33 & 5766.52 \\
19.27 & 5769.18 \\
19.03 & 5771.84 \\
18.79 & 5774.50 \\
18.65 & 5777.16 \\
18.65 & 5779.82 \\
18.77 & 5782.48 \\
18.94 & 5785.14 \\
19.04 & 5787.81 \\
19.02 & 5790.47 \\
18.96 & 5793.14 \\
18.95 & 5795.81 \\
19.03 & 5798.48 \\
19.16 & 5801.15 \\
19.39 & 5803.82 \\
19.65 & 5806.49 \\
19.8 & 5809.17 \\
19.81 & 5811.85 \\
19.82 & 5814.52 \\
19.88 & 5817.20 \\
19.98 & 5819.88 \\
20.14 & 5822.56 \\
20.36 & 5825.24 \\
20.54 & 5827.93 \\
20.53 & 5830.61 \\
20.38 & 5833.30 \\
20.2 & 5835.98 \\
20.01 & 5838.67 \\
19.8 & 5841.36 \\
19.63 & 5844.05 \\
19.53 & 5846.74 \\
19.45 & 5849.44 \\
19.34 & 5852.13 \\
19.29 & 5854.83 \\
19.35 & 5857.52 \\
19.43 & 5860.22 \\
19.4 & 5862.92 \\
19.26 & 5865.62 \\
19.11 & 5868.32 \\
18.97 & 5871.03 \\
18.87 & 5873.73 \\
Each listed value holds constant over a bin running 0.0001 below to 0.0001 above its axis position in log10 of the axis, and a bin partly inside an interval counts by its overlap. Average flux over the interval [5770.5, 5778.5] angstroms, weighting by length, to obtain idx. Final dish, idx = 18.8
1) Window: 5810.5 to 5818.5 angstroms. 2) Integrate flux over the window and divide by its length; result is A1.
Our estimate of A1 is 19.8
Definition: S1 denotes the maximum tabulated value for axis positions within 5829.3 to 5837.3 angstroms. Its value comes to 20.53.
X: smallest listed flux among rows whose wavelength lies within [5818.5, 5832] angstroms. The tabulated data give 19.98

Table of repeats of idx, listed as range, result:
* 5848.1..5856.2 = 19.4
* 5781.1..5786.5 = 18.9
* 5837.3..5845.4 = 19.8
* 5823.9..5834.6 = 20.4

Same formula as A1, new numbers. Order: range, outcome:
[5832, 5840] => 20.2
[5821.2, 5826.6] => 20.2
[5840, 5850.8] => 19.6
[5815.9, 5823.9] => 20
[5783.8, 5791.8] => 19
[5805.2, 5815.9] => 19.8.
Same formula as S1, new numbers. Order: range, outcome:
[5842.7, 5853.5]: 19.63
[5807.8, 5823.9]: 20.14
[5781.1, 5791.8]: 19.04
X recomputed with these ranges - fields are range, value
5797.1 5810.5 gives 19.03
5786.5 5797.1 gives 18.95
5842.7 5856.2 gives 19.29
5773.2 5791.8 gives 18.65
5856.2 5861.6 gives 19.35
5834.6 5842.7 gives 19.8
